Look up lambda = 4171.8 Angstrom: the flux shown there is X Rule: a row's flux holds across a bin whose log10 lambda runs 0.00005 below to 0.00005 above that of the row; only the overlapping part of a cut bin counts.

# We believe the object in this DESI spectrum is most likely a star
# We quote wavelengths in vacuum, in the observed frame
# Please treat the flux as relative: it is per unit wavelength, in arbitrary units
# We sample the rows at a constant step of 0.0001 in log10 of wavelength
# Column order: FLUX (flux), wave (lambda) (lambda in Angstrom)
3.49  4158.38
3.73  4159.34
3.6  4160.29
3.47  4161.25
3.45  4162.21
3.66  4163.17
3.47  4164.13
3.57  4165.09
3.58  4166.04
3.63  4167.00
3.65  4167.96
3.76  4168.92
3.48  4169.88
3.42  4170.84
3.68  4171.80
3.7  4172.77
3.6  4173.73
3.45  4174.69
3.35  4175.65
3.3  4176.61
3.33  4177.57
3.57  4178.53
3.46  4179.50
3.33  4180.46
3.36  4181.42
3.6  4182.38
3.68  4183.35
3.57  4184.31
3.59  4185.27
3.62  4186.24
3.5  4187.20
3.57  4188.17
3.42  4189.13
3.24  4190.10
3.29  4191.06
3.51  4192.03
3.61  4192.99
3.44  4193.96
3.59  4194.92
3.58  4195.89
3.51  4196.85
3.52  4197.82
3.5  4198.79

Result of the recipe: 3.68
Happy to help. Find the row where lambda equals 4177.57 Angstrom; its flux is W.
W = 3.33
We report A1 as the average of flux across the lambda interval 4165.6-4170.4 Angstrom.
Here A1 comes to 3.62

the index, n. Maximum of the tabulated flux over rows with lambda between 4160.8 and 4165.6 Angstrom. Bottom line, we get 3.66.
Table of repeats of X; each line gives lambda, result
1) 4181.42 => 3.36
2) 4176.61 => 3.3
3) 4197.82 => 3.52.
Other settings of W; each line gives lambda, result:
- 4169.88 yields 3.48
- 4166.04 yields 3.58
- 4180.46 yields 3.33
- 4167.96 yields 3.65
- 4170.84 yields 3.42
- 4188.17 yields 3.57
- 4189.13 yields 3.42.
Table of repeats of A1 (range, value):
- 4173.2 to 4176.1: 3.48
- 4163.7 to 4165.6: 3.54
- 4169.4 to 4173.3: 3.56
